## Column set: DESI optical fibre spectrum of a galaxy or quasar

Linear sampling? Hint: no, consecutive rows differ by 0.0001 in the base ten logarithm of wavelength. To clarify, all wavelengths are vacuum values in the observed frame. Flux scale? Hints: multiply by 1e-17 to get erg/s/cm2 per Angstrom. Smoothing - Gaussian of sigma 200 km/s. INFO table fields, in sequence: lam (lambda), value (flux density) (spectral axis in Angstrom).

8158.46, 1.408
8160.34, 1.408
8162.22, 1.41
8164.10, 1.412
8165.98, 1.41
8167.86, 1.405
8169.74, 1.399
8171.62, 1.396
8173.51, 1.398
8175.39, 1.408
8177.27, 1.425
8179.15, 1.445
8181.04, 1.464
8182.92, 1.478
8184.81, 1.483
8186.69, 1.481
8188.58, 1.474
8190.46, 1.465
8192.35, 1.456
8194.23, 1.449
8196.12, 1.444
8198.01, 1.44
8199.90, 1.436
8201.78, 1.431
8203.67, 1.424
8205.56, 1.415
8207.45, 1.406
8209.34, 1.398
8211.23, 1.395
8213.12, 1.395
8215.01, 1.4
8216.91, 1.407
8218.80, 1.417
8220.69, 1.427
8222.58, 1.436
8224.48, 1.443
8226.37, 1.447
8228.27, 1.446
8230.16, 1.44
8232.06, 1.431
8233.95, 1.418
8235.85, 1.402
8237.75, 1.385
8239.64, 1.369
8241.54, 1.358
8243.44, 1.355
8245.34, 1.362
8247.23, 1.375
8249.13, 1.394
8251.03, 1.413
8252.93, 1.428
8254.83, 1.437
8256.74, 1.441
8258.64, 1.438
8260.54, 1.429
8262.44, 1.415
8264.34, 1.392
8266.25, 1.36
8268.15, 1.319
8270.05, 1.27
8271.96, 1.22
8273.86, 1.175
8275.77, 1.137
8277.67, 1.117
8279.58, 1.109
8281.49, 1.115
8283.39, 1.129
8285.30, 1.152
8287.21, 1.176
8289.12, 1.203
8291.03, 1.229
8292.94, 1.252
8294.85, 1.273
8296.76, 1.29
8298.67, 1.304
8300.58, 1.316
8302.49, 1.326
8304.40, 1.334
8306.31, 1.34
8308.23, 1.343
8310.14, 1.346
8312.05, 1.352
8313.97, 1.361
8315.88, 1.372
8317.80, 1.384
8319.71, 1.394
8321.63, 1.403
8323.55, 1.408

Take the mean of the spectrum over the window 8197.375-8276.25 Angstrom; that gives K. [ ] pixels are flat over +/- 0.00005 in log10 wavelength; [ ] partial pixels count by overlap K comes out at 1.39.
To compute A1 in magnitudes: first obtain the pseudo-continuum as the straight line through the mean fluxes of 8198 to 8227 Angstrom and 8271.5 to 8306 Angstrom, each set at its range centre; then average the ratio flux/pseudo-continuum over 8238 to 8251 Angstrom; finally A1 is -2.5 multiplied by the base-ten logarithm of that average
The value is -0.03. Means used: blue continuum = 1.42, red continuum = 1.22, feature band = 1.37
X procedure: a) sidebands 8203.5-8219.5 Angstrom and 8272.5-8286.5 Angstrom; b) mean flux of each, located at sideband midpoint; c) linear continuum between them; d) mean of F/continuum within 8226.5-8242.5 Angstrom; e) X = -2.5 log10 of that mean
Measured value -0.07 mag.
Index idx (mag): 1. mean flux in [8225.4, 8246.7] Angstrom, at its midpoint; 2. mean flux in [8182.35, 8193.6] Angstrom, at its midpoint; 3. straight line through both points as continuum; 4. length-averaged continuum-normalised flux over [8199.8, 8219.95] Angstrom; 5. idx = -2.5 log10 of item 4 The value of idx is 0.02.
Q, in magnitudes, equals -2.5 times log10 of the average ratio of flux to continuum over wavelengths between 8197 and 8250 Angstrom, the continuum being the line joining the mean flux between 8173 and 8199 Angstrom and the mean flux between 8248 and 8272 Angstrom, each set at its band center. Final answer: 0.01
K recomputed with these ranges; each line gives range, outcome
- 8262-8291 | 1.22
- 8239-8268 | 1.4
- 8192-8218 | 1.42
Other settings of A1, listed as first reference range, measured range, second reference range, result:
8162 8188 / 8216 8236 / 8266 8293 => -0.092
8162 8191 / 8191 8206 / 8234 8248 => -0.018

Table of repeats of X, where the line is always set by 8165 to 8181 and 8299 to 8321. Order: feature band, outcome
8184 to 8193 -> -0.050 mag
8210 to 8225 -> -0.016 mag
